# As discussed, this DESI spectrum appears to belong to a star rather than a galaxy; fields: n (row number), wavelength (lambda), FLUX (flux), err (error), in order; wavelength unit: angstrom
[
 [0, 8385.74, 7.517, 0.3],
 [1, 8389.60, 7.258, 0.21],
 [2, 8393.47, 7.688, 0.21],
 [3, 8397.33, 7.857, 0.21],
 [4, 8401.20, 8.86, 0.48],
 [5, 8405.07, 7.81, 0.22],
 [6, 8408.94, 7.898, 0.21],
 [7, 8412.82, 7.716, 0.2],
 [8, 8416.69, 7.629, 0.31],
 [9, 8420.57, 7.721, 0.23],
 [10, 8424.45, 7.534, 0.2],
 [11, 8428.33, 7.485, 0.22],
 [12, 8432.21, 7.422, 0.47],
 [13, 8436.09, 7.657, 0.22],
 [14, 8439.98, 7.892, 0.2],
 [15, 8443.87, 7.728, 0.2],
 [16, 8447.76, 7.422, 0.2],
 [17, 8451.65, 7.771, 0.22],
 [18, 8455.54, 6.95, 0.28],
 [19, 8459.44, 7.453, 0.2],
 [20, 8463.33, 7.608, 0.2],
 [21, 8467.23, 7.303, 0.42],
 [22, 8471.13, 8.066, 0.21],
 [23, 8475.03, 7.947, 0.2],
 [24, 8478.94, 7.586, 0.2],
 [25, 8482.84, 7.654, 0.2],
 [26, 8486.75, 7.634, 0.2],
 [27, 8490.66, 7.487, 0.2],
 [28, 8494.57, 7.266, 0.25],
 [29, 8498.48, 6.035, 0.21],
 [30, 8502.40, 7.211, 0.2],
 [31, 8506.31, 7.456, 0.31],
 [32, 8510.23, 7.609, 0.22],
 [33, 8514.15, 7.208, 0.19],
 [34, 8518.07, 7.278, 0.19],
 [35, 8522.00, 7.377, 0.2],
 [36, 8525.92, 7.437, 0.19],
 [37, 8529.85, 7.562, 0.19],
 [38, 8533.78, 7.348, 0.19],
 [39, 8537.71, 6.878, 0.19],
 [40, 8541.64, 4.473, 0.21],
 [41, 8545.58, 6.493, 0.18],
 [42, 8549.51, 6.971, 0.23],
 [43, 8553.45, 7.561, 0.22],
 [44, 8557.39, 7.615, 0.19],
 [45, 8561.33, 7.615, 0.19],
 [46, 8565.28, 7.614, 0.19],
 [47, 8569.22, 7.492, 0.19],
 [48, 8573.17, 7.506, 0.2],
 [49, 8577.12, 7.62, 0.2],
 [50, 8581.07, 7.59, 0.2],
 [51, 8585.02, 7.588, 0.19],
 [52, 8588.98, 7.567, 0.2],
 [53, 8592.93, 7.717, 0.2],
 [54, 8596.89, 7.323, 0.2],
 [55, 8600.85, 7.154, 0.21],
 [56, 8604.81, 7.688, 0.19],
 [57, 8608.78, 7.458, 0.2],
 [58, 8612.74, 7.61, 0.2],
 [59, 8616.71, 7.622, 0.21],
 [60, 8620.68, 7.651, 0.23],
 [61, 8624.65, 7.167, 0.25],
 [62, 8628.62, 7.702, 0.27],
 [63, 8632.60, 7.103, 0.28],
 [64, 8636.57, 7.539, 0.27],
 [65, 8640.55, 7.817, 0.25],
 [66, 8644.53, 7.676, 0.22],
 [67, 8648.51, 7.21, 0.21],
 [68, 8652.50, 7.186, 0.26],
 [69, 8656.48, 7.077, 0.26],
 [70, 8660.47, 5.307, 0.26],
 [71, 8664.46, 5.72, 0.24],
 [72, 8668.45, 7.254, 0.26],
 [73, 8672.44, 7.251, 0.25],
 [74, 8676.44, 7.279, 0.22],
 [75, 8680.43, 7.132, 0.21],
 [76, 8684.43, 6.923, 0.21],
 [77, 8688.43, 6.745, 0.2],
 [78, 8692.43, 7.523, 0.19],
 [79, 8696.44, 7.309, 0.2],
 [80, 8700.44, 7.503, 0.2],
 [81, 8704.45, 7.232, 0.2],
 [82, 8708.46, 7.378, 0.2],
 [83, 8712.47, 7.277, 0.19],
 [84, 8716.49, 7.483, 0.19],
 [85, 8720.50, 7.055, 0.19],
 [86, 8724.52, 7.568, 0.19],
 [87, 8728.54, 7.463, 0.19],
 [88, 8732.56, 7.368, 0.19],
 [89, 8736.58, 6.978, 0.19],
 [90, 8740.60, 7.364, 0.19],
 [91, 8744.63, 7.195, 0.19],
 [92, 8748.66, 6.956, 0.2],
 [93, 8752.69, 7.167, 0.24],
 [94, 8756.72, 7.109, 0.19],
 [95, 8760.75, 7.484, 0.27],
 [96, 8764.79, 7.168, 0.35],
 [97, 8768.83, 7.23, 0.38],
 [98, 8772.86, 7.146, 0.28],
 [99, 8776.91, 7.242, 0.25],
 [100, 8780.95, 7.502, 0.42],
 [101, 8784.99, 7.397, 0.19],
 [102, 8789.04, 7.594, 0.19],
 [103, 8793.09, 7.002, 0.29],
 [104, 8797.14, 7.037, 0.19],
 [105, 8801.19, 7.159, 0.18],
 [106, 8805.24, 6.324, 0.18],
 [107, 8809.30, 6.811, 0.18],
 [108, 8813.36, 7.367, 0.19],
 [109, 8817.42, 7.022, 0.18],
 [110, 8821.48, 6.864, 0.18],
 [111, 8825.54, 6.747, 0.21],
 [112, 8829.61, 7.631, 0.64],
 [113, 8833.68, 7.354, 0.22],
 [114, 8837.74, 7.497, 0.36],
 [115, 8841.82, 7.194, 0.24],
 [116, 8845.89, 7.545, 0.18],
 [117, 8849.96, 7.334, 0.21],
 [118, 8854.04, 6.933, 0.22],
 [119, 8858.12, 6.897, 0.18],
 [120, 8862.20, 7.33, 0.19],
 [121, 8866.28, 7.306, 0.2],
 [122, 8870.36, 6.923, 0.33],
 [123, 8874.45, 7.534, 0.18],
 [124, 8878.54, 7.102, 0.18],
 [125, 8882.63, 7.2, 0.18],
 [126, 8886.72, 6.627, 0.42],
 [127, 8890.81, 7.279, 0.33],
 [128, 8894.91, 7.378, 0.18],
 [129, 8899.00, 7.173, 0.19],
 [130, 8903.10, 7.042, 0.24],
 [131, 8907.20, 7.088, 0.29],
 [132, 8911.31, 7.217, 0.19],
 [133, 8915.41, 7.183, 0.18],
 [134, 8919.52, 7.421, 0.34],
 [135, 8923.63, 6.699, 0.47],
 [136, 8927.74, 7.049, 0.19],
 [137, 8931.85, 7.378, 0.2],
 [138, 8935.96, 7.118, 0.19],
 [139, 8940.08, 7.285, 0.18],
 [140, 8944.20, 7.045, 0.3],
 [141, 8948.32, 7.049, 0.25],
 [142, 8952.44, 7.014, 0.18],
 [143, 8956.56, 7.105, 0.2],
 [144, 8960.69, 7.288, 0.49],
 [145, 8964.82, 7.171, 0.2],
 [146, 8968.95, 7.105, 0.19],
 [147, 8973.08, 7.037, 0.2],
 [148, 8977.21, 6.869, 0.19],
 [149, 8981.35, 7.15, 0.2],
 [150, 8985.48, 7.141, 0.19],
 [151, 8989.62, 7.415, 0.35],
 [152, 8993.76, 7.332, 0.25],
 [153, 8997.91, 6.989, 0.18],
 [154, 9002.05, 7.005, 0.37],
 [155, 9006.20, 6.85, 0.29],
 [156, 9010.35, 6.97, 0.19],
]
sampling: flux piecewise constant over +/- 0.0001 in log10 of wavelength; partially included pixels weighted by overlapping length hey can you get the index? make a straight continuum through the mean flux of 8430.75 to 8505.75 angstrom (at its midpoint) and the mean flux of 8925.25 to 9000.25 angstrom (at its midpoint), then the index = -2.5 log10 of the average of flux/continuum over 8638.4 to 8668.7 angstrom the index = 0.071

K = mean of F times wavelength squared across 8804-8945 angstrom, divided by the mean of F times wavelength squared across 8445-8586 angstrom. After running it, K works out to 1.1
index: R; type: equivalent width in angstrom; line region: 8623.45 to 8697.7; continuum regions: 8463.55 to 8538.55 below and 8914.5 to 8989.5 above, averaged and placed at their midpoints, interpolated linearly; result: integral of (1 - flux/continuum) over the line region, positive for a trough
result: 2.1 angstrom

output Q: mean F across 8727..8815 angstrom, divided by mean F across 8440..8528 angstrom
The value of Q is 0.97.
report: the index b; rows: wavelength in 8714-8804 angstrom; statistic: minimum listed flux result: 6.956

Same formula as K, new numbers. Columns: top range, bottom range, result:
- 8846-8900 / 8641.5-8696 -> 1.08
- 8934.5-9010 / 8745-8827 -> 1.04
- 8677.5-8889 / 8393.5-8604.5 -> 1.03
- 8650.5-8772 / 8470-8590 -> 1.02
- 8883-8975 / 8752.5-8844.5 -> 1.02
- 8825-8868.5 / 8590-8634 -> 1.03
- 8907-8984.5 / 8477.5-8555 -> 1.10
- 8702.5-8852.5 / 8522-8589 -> 1.05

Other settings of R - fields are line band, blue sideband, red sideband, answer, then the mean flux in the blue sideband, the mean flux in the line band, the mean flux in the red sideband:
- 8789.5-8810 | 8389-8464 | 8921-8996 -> 1.03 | 7.68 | 6.93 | 7.13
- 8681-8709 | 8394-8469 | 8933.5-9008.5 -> 0.68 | 7.67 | 7.22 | 7.11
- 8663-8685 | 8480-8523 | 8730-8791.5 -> 0.96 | 7.3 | 6.96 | 7.26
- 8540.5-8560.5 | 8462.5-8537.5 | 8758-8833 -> 1.62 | 7.41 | 6.77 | 7.15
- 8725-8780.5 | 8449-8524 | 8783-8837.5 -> -0.55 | 7.42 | 7.24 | 7.11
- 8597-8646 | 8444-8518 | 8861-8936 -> -1.12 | 7.43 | 7.51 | 7.16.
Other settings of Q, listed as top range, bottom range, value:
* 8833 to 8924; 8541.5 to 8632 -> 0.97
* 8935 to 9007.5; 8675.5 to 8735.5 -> 0.98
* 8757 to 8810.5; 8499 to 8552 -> 1.02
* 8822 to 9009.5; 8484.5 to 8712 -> 0.99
